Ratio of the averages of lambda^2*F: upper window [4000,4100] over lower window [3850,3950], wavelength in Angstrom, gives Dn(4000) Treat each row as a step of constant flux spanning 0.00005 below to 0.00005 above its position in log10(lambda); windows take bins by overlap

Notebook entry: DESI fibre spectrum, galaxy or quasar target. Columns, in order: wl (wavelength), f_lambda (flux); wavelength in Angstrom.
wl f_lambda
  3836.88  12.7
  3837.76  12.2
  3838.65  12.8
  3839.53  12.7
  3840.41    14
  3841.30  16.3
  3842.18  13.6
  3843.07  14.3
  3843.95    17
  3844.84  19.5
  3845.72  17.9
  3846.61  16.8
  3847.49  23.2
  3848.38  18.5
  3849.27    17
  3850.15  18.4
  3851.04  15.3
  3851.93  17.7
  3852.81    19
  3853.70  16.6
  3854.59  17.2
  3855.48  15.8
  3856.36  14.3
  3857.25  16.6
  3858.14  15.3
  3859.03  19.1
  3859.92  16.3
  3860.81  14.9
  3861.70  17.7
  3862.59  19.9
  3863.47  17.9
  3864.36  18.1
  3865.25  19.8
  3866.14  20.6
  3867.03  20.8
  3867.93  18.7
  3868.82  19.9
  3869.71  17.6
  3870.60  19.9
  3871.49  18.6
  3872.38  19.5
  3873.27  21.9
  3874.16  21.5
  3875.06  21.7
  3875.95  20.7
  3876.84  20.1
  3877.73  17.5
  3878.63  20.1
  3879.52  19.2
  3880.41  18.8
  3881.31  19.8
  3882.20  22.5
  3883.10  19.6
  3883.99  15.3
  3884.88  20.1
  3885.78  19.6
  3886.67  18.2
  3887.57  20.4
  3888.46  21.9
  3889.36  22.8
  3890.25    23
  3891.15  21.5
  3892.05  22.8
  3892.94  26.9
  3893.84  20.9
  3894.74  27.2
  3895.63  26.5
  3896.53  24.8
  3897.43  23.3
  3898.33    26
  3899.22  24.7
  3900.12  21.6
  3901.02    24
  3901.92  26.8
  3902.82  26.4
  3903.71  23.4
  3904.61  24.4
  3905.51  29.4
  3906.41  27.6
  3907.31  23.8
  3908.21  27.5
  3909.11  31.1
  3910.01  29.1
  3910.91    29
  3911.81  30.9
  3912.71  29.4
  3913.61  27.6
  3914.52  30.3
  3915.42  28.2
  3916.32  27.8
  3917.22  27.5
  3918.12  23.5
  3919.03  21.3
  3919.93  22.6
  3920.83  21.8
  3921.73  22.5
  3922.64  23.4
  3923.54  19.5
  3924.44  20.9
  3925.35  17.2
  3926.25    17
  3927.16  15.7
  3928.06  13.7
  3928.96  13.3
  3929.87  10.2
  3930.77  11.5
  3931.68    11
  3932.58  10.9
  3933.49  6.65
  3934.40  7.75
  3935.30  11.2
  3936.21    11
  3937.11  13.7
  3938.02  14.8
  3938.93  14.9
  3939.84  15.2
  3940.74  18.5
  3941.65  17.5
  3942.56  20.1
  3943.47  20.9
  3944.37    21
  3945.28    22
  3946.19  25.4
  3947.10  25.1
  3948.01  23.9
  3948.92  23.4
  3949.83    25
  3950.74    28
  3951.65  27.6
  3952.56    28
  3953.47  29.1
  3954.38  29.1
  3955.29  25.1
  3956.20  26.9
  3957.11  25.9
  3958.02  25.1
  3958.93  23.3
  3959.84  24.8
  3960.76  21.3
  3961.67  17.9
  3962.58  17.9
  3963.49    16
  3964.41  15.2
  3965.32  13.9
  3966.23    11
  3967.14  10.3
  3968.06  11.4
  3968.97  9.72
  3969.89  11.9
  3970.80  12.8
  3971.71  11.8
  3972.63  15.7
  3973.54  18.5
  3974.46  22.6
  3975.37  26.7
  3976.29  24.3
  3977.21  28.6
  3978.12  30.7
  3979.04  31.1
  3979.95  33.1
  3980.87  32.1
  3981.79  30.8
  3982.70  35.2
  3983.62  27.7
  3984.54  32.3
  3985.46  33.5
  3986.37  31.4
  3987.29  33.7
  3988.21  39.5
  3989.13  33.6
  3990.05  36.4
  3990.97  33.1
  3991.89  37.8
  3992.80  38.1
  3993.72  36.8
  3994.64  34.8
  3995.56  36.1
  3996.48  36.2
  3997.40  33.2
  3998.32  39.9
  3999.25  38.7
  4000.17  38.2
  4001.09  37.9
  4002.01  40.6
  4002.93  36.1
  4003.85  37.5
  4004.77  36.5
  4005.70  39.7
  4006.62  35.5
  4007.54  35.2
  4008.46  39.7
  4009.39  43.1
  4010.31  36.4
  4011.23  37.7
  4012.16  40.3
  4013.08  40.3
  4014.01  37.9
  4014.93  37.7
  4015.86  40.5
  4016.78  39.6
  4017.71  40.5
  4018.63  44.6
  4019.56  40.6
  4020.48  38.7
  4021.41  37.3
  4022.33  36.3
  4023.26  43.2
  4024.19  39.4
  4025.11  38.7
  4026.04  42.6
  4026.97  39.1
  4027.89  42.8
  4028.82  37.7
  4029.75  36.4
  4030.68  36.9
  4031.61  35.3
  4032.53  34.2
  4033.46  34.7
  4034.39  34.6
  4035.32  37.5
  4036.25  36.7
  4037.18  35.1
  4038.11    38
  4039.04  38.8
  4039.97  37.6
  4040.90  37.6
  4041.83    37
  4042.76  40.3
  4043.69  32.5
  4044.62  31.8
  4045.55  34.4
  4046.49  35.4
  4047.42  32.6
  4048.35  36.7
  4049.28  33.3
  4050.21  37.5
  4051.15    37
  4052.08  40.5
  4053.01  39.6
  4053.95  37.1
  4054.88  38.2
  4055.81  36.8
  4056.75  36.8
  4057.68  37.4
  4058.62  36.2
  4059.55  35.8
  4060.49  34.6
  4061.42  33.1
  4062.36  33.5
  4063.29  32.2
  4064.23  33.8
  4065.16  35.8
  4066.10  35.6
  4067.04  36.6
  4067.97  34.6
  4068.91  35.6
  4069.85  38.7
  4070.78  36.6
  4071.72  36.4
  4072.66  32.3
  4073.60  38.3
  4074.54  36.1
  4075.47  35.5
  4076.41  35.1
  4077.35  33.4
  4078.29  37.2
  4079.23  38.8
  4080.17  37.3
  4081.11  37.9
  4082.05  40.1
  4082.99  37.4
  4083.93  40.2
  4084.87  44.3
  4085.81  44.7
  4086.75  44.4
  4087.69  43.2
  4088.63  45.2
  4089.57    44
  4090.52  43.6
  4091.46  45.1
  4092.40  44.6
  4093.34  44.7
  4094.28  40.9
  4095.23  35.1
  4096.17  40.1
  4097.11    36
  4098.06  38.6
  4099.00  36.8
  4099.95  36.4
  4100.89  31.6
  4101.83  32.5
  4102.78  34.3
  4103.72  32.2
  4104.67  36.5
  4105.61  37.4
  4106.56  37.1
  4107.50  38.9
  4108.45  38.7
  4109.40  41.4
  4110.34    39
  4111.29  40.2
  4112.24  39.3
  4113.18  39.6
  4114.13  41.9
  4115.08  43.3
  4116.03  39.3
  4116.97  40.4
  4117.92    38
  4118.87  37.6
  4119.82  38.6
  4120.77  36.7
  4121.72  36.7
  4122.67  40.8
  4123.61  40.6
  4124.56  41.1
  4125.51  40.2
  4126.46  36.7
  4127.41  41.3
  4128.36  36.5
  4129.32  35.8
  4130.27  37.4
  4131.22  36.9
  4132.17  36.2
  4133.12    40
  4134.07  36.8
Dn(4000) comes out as 2.00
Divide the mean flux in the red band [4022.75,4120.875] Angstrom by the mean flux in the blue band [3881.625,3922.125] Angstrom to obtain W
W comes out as 1.5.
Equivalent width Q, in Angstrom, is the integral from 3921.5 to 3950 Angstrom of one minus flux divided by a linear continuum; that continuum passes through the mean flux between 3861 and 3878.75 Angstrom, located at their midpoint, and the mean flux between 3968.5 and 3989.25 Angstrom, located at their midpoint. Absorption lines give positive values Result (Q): 8.14 Angstrom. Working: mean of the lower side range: 19.5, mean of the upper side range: 26.3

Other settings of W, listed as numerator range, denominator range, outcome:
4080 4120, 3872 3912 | 1.71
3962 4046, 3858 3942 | 1.60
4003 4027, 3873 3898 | 1.83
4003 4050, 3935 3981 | 1.82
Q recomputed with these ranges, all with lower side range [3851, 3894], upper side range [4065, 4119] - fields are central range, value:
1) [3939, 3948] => 1.8 Angstrom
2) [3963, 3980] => 5.9 Angstrom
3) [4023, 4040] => -2.3 Angstrom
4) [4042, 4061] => -0.7 Angstrom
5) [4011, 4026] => -3.5 Angstrom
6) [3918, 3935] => 5.5 Angstrom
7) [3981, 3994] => -2.1 Angstrom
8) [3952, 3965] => 1.7 Angstrom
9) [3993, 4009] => -3.5 Angstrom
